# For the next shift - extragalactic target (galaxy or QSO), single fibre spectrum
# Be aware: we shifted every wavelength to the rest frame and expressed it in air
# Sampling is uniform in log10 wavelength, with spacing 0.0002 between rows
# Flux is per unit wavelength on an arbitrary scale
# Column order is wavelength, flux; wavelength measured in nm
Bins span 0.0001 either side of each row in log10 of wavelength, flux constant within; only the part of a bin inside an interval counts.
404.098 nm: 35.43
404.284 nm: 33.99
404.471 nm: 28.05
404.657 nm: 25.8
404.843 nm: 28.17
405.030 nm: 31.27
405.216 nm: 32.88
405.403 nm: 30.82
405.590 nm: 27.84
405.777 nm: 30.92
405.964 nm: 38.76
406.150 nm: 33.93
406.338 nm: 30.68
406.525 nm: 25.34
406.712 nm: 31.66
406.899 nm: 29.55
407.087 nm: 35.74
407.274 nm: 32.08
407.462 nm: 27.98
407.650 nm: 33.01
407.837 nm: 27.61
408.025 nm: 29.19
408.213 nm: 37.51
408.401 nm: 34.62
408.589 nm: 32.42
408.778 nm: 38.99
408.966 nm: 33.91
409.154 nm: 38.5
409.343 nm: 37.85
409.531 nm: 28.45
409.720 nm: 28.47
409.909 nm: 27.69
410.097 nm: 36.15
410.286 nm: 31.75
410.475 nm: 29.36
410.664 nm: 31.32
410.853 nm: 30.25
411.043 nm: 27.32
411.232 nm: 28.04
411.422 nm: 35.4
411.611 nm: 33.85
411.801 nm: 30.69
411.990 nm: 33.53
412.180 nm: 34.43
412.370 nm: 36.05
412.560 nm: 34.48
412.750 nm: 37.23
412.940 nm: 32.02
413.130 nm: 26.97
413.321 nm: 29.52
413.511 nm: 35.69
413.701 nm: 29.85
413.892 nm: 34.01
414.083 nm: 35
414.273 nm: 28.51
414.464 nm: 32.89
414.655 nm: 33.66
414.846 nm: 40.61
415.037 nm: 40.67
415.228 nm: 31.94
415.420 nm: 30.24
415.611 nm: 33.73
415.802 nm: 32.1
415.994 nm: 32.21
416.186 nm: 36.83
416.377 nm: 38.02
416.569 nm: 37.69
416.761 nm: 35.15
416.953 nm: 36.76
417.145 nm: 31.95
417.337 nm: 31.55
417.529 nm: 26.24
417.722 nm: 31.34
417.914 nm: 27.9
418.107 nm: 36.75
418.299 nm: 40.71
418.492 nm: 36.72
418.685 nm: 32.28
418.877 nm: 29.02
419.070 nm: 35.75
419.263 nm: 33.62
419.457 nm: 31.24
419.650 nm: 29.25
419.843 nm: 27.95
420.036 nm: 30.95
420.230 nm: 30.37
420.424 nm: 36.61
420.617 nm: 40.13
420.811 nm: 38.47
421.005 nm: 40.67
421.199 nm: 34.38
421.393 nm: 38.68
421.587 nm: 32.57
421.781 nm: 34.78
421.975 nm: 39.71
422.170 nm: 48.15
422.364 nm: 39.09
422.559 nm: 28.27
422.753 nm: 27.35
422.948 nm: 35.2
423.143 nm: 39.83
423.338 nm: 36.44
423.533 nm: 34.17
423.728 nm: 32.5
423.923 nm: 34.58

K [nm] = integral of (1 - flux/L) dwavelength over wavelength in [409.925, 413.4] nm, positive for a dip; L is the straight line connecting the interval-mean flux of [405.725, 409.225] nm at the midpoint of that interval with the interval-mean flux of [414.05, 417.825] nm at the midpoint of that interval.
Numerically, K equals 0.13 nm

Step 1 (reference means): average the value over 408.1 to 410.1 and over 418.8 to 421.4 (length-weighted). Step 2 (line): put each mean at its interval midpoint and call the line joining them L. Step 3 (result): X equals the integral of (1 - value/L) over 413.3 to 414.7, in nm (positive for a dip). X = 0.06 nm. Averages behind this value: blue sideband 33.9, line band 32.5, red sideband 34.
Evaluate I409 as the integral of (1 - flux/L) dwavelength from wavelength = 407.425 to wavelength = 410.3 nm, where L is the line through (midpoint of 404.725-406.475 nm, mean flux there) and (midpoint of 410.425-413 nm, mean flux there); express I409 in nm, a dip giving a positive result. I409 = -0.08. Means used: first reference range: 31.5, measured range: 32.9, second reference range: 32.5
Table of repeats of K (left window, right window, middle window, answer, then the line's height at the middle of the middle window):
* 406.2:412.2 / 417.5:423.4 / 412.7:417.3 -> -0.07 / 33.3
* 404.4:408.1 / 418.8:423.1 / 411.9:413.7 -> -0.04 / 32.4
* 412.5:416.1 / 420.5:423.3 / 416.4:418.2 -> 0.09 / 34.7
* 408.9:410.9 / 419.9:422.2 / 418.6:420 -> 0.18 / 35.9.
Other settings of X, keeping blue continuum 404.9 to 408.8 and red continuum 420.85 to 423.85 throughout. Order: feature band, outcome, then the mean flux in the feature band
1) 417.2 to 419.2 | 0.125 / 32.8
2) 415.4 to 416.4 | 0.016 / 33.8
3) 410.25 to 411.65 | 0.095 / 30.8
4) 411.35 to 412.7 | -0.034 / 34.2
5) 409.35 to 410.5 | 0.062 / 31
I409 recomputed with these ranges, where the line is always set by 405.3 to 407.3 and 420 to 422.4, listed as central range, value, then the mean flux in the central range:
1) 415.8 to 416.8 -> 0.00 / 35.6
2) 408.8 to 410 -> 0.00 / 32.9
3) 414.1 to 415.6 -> 0.03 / 34.1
